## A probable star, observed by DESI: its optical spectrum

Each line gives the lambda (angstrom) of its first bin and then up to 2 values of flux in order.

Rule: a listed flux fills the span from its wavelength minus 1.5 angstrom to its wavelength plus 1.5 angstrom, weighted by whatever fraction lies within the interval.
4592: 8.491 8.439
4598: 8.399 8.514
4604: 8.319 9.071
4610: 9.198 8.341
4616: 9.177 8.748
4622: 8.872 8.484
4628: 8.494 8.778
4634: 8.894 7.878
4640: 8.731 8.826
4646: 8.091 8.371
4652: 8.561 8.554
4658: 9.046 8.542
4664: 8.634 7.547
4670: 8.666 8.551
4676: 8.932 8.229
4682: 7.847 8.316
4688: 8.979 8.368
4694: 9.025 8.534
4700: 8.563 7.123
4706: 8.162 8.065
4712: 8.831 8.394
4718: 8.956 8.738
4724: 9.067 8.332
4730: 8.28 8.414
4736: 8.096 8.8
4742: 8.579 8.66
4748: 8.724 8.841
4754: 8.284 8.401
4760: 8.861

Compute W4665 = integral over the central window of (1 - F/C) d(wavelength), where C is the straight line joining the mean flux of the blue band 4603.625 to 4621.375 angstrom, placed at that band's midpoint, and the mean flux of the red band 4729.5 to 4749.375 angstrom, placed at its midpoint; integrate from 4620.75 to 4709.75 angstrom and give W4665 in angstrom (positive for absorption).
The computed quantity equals 2.6 angstrom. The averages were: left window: 8.84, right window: 8.52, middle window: 8.46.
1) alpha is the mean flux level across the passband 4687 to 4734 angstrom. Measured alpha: 8.49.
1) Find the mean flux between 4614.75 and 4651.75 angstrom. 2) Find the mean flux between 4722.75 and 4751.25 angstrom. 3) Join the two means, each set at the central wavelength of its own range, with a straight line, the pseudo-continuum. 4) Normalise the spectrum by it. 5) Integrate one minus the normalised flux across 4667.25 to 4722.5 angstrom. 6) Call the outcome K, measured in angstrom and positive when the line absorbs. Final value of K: 0.9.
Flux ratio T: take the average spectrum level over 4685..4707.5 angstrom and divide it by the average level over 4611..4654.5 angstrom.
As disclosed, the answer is 0.98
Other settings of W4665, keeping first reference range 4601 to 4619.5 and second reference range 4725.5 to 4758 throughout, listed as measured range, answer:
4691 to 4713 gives 0.7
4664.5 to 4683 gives 0.7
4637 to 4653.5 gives 0.5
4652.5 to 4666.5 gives 0.1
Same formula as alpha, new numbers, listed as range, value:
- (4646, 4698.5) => 8.5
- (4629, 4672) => 8.51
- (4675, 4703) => 8.45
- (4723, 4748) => 8.53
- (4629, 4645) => 8.6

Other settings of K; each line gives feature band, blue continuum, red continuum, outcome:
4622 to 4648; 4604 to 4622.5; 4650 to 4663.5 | 0.65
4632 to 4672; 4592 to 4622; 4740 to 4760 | 0.79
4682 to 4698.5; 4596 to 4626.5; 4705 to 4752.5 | 0.07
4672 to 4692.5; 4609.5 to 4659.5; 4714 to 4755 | 0.37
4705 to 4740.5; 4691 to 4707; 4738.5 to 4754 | -0.14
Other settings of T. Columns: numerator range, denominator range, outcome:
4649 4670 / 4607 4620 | 0.95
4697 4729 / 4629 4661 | 0.98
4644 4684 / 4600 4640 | 0.97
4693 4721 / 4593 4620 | 0.97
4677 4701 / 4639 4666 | 0.99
